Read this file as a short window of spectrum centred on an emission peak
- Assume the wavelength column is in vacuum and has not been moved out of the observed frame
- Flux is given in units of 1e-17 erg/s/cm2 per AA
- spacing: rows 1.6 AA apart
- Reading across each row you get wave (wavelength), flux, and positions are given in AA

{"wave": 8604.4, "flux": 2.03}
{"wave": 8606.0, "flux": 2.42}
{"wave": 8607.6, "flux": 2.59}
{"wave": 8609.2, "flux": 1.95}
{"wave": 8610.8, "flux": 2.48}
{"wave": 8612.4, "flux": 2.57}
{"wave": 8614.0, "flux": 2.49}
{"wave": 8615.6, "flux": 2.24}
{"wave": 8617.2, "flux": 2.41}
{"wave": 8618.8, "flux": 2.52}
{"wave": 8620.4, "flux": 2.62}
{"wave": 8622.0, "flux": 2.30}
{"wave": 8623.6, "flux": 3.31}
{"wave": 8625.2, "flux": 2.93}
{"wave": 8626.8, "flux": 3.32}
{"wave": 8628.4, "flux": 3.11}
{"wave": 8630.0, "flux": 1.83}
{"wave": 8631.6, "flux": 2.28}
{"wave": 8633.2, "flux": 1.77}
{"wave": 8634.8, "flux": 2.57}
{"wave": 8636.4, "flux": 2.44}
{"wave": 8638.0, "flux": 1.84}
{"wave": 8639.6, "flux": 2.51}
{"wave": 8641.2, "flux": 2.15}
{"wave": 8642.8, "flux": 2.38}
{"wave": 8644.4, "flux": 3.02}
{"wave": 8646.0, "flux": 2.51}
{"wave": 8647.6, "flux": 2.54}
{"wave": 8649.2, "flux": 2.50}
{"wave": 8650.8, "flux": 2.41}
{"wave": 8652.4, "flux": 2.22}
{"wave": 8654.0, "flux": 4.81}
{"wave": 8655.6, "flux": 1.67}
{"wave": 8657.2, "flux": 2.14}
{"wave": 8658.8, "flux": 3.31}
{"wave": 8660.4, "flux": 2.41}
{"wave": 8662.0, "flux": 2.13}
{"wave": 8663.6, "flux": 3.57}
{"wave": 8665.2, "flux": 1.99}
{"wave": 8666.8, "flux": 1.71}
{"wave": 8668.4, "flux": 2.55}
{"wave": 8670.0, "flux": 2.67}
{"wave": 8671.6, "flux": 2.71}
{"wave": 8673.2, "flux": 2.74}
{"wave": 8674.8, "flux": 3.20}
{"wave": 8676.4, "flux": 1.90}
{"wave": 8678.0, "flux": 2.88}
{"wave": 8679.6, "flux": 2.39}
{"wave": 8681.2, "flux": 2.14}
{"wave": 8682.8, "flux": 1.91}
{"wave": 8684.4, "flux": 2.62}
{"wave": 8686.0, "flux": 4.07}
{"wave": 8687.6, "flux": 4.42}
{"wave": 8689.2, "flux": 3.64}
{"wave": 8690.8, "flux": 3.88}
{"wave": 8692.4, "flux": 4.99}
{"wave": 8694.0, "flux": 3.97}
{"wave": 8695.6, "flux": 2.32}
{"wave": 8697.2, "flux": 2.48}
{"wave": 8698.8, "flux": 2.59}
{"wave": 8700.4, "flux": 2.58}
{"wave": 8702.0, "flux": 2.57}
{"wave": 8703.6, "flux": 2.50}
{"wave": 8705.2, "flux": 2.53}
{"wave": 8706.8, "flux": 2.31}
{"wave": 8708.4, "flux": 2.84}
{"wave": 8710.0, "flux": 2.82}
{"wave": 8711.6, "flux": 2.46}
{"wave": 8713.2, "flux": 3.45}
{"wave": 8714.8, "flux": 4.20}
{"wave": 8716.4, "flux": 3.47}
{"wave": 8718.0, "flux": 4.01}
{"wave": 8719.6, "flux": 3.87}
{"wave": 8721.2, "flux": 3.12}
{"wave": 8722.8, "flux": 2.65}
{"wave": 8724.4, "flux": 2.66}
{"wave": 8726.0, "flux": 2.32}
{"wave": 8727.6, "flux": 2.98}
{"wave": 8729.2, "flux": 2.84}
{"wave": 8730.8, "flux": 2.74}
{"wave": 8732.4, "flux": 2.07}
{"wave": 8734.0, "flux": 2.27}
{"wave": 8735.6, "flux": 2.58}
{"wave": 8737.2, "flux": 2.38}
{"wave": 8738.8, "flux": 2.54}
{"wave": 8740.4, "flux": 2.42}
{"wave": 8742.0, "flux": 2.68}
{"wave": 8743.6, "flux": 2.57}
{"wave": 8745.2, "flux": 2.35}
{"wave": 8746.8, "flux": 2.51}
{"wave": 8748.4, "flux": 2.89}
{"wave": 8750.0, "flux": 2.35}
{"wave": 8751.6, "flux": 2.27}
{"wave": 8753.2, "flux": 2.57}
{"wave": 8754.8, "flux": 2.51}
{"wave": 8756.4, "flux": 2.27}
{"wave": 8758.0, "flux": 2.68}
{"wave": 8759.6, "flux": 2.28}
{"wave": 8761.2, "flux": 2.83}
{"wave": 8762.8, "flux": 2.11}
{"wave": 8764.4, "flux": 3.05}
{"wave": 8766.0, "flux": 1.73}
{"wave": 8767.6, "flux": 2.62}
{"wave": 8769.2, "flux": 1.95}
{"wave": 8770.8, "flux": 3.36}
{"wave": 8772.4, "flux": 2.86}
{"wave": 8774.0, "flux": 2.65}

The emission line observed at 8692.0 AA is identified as H-alpha 6563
